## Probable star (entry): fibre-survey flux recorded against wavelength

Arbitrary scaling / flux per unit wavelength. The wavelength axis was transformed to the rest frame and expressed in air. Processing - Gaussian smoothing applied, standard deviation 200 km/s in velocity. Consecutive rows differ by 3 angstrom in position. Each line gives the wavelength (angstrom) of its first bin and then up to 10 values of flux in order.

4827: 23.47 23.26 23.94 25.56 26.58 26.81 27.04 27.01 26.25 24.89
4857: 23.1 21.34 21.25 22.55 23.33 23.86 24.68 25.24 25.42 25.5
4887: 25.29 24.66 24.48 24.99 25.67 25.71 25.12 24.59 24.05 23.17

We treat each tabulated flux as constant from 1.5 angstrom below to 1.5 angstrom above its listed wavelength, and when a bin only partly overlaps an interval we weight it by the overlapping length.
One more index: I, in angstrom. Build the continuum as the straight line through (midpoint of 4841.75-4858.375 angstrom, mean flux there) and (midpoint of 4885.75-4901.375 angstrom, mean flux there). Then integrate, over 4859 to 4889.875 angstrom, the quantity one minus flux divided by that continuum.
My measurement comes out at 1.8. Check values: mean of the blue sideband 25.8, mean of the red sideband 25.1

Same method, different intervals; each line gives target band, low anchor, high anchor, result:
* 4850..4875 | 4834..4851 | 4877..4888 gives 2.5 angstrom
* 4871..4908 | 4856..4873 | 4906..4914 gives -2.6 angstrom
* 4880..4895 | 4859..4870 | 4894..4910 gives -0.7 angstrom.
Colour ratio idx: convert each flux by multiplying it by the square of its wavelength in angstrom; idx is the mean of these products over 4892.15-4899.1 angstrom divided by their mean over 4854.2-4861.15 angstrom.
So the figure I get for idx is 1.1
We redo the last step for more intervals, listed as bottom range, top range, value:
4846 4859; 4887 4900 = 1.01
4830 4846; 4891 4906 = 1.00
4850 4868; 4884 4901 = 1.10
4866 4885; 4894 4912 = 1.03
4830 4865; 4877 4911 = 1.03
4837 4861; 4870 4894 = 0.99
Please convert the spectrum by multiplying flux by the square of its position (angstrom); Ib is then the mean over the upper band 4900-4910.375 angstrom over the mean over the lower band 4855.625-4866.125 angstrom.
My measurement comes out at 1.2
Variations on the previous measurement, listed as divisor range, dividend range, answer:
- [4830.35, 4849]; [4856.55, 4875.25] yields 0.89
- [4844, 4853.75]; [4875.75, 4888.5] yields 0.97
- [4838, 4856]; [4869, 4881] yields 0.94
